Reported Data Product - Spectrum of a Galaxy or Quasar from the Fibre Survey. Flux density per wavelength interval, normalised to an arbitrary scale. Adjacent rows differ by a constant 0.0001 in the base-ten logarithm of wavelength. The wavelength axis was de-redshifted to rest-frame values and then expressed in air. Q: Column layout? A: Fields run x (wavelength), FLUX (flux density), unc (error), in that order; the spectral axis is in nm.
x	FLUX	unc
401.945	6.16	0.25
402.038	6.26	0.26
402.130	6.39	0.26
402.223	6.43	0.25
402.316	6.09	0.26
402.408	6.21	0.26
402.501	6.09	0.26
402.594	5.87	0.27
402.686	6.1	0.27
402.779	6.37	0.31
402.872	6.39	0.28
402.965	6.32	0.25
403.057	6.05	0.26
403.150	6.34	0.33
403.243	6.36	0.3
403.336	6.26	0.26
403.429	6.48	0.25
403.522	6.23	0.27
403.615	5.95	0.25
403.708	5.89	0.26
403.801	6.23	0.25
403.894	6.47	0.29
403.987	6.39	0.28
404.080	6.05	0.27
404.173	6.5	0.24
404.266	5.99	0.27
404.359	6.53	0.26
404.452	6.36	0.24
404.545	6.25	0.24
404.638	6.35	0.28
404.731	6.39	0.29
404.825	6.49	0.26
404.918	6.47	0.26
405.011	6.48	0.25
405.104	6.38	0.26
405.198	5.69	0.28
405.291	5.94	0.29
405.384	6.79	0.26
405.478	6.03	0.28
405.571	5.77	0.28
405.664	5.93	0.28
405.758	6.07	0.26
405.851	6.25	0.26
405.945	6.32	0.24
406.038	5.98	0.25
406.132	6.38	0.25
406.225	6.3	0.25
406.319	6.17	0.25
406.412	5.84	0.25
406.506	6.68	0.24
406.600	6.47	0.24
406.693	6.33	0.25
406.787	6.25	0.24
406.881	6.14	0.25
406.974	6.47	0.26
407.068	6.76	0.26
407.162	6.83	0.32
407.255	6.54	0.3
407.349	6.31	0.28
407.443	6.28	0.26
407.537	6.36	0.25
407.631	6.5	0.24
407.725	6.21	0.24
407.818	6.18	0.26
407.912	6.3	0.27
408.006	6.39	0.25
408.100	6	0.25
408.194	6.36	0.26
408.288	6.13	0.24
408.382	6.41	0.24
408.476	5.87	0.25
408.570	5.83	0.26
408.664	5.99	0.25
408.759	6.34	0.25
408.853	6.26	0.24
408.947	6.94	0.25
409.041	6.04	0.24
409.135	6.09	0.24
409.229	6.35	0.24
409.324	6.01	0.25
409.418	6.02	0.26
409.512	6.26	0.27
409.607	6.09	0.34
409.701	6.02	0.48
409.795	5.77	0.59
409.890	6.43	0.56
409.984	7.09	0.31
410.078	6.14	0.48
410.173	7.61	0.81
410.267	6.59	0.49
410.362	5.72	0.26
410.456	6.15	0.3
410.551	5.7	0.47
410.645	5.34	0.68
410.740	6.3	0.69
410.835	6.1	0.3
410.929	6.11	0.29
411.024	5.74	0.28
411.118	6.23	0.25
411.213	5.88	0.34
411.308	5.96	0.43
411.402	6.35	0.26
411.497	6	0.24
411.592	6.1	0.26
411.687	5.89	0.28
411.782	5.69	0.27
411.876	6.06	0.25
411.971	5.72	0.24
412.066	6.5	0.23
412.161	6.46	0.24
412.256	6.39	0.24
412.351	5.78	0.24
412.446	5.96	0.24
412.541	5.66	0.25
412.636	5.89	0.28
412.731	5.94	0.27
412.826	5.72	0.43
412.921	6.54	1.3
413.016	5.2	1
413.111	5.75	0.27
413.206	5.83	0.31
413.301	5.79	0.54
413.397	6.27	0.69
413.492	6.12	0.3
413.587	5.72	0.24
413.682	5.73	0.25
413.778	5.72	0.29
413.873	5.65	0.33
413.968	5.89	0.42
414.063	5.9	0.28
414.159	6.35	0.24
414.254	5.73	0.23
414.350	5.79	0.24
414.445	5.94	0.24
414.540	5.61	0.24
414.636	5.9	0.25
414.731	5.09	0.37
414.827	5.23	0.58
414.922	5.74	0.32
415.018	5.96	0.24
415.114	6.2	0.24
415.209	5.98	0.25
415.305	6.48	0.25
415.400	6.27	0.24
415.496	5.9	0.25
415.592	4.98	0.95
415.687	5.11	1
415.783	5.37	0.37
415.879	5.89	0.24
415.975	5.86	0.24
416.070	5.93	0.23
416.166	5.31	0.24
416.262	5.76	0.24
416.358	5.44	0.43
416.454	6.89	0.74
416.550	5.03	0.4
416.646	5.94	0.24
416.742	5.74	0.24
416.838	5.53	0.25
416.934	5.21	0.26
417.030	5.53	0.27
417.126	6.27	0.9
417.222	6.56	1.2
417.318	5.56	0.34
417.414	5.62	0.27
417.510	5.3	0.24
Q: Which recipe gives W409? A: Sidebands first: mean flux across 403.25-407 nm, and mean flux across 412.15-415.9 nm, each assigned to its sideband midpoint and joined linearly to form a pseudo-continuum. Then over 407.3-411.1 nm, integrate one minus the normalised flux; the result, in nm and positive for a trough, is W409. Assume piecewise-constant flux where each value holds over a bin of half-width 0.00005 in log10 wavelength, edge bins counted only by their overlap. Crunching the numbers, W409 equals -0.10 nm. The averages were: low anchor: 6.25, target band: 6.21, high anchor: 5.83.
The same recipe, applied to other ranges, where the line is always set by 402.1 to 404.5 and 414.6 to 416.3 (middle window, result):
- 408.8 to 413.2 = -0.14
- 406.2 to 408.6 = -0.10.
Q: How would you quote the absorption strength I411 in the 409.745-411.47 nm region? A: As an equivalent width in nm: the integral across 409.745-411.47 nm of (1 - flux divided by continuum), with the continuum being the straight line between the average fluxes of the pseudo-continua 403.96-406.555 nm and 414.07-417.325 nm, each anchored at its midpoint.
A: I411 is -0.05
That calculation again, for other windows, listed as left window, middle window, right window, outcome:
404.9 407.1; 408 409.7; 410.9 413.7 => -0.02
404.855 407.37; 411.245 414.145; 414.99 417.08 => -0.01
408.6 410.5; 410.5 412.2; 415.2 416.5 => 0.04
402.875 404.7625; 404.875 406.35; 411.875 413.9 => 0.00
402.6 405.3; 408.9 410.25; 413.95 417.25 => -0.07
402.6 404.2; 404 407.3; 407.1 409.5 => -0.02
